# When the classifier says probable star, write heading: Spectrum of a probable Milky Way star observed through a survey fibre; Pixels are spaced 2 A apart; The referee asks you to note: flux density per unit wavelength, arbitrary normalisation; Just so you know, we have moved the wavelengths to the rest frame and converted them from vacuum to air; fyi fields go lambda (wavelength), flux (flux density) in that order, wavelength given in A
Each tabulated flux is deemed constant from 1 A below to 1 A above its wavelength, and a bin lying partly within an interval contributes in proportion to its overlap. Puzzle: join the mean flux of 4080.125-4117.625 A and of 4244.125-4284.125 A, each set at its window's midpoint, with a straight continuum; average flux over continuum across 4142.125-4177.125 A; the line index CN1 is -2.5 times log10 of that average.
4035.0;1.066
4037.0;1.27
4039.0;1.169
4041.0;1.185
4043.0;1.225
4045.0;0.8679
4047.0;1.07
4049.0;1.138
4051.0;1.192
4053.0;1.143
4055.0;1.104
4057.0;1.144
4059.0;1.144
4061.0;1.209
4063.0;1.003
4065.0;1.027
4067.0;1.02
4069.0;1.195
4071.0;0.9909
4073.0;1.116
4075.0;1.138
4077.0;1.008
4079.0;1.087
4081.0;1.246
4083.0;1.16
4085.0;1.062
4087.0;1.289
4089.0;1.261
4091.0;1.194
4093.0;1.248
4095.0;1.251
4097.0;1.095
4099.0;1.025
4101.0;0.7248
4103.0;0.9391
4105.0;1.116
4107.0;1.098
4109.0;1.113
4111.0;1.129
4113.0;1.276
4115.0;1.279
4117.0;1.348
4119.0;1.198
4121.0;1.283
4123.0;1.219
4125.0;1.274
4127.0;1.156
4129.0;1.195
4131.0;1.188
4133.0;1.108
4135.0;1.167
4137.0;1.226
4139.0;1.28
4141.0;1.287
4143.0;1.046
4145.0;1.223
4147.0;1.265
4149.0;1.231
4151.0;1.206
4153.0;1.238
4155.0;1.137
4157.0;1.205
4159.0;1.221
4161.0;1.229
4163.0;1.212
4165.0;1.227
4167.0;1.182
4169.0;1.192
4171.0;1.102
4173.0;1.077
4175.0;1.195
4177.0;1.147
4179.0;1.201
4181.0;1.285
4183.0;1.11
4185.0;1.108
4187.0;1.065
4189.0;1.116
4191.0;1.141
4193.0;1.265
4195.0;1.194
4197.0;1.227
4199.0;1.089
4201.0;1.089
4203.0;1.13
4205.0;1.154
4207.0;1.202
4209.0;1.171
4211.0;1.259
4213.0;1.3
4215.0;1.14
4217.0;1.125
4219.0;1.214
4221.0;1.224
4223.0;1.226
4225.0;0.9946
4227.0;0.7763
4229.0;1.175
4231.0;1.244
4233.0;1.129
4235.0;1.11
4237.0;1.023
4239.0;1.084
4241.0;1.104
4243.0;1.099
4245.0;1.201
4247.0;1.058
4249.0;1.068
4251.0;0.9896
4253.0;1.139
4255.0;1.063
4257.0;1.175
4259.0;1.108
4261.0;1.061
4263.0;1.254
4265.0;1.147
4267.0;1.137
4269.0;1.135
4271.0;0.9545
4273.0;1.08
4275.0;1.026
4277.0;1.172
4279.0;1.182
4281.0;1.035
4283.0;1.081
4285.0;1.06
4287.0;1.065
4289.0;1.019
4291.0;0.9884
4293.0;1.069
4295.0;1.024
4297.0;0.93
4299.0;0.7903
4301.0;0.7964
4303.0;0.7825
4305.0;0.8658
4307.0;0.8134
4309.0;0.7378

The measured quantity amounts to -0.05 mag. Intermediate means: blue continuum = 1.15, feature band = 1.19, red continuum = 1.1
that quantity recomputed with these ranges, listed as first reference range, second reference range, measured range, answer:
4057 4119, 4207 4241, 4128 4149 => -0.06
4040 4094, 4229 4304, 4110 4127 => -0.12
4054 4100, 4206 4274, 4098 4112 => 0.11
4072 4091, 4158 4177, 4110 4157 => -0.04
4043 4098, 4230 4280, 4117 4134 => -0.08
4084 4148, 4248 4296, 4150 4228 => -0.03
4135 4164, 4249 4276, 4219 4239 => 0.03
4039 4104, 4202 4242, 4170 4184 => -0.03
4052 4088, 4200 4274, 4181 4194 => -0.02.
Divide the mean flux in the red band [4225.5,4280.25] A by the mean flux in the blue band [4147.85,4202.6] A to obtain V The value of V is 0.9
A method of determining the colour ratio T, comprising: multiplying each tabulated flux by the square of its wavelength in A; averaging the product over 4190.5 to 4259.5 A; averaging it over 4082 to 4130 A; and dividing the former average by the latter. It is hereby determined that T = 1.0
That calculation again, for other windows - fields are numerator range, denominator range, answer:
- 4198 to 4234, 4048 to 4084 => 1.11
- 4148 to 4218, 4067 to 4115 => 1.10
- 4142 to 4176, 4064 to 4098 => 1.08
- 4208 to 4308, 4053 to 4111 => 1.05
